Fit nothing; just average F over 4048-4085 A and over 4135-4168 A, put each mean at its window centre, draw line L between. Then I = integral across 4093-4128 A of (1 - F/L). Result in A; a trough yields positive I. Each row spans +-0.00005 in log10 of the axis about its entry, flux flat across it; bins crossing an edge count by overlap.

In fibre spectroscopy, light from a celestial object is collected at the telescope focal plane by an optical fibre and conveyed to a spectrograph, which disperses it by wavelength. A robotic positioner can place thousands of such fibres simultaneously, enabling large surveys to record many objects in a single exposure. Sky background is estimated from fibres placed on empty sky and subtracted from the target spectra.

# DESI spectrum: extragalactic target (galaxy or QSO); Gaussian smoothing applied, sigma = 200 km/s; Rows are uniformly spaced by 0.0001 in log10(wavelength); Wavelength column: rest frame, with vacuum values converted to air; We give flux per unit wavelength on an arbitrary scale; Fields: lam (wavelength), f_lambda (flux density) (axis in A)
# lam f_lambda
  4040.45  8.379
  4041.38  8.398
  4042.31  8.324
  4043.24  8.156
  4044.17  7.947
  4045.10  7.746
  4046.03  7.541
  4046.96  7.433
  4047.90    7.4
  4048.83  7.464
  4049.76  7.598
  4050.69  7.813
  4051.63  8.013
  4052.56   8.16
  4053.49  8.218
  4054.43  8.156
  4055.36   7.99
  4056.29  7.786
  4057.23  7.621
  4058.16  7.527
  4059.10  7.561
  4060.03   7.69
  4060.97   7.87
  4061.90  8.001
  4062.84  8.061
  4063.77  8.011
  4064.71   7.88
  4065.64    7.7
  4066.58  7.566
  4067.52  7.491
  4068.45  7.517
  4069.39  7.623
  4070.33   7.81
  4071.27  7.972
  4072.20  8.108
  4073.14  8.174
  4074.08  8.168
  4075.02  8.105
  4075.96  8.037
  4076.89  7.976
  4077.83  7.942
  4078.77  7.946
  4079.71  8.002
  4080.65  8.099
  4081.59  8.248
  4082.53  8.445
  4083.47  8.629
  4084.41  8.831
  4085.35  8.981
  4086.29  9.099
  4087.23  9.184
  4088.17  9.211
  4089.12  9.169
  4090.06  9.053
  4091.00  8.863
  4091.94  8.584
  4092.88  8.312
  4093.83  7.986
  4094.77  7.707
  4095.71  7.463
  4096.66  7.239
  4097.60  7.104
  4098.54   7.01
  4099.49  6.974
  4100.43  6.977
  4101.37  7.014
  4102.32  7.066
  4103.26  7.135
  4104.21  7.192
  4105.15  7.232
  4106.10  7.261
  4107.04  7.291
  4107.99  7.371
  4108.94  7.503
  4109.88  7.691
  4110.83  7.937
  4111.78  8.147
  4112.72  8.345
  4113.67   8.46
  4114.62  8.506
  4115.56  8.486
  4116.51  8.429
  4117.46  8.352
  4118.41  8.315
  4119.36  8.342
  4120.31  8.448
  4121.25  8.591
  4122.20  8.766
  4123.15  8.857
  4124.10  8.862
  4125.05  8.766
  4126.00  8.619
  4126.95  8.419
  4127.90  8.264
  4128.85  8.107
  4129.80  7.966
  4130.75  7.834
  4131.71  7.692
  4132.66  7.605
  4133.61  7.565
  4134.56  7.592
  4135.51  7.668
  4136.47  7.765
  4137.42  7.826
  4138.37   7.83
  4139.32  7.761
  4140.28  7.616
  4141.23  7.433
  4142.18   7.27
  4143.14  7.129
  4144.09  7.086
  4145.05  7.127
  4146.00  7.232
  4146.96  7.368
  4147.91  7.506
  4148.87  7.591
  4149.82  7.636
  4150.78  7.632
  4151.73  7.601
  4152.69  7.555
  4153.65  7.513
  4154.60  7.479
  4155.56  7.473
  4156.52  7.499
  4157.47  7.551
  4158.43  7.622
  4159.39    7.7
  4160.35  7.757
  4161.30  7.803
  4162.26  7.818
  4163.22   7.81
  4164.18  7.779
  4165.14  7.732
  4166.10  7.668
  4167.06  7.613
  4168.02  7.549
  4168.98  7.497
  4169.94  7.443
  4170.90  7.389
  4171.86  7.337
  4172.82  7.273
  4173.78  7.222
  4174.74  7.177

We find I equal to -0.68 A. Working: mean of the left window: 7.94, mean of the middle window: 7.9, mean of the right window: 7.57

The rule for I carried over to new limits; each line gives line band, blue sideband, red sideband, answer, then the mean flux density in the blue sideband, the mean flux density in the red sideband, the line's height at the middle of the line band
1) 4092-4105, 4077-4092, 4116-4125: 1.9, 8.63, 8.56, 8.6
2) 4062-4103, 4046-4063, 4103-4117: -1.2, 7.78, 7.81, 7.8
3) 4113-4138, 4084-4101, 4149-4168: -1.0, 8.2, 7.64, 7.92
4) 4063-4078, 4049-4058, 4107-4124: 0.2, 7.9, 8.25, 8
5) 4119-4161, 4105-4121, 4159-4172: 0.2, 8.03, 7.64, 7.83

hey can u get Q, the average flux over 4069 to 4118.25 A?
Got 8.01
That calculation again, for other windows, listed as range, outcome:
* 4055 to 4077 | 7.84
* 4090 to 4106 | 7.54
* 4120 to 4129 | 8.6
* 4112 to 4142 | 8.16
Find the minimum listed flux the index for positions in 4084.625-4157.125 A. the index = 6.974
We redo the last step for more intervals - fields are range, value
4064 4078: 7.491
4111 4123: 8.147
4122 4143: 7.27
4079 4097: 7.239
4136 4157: 7.086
